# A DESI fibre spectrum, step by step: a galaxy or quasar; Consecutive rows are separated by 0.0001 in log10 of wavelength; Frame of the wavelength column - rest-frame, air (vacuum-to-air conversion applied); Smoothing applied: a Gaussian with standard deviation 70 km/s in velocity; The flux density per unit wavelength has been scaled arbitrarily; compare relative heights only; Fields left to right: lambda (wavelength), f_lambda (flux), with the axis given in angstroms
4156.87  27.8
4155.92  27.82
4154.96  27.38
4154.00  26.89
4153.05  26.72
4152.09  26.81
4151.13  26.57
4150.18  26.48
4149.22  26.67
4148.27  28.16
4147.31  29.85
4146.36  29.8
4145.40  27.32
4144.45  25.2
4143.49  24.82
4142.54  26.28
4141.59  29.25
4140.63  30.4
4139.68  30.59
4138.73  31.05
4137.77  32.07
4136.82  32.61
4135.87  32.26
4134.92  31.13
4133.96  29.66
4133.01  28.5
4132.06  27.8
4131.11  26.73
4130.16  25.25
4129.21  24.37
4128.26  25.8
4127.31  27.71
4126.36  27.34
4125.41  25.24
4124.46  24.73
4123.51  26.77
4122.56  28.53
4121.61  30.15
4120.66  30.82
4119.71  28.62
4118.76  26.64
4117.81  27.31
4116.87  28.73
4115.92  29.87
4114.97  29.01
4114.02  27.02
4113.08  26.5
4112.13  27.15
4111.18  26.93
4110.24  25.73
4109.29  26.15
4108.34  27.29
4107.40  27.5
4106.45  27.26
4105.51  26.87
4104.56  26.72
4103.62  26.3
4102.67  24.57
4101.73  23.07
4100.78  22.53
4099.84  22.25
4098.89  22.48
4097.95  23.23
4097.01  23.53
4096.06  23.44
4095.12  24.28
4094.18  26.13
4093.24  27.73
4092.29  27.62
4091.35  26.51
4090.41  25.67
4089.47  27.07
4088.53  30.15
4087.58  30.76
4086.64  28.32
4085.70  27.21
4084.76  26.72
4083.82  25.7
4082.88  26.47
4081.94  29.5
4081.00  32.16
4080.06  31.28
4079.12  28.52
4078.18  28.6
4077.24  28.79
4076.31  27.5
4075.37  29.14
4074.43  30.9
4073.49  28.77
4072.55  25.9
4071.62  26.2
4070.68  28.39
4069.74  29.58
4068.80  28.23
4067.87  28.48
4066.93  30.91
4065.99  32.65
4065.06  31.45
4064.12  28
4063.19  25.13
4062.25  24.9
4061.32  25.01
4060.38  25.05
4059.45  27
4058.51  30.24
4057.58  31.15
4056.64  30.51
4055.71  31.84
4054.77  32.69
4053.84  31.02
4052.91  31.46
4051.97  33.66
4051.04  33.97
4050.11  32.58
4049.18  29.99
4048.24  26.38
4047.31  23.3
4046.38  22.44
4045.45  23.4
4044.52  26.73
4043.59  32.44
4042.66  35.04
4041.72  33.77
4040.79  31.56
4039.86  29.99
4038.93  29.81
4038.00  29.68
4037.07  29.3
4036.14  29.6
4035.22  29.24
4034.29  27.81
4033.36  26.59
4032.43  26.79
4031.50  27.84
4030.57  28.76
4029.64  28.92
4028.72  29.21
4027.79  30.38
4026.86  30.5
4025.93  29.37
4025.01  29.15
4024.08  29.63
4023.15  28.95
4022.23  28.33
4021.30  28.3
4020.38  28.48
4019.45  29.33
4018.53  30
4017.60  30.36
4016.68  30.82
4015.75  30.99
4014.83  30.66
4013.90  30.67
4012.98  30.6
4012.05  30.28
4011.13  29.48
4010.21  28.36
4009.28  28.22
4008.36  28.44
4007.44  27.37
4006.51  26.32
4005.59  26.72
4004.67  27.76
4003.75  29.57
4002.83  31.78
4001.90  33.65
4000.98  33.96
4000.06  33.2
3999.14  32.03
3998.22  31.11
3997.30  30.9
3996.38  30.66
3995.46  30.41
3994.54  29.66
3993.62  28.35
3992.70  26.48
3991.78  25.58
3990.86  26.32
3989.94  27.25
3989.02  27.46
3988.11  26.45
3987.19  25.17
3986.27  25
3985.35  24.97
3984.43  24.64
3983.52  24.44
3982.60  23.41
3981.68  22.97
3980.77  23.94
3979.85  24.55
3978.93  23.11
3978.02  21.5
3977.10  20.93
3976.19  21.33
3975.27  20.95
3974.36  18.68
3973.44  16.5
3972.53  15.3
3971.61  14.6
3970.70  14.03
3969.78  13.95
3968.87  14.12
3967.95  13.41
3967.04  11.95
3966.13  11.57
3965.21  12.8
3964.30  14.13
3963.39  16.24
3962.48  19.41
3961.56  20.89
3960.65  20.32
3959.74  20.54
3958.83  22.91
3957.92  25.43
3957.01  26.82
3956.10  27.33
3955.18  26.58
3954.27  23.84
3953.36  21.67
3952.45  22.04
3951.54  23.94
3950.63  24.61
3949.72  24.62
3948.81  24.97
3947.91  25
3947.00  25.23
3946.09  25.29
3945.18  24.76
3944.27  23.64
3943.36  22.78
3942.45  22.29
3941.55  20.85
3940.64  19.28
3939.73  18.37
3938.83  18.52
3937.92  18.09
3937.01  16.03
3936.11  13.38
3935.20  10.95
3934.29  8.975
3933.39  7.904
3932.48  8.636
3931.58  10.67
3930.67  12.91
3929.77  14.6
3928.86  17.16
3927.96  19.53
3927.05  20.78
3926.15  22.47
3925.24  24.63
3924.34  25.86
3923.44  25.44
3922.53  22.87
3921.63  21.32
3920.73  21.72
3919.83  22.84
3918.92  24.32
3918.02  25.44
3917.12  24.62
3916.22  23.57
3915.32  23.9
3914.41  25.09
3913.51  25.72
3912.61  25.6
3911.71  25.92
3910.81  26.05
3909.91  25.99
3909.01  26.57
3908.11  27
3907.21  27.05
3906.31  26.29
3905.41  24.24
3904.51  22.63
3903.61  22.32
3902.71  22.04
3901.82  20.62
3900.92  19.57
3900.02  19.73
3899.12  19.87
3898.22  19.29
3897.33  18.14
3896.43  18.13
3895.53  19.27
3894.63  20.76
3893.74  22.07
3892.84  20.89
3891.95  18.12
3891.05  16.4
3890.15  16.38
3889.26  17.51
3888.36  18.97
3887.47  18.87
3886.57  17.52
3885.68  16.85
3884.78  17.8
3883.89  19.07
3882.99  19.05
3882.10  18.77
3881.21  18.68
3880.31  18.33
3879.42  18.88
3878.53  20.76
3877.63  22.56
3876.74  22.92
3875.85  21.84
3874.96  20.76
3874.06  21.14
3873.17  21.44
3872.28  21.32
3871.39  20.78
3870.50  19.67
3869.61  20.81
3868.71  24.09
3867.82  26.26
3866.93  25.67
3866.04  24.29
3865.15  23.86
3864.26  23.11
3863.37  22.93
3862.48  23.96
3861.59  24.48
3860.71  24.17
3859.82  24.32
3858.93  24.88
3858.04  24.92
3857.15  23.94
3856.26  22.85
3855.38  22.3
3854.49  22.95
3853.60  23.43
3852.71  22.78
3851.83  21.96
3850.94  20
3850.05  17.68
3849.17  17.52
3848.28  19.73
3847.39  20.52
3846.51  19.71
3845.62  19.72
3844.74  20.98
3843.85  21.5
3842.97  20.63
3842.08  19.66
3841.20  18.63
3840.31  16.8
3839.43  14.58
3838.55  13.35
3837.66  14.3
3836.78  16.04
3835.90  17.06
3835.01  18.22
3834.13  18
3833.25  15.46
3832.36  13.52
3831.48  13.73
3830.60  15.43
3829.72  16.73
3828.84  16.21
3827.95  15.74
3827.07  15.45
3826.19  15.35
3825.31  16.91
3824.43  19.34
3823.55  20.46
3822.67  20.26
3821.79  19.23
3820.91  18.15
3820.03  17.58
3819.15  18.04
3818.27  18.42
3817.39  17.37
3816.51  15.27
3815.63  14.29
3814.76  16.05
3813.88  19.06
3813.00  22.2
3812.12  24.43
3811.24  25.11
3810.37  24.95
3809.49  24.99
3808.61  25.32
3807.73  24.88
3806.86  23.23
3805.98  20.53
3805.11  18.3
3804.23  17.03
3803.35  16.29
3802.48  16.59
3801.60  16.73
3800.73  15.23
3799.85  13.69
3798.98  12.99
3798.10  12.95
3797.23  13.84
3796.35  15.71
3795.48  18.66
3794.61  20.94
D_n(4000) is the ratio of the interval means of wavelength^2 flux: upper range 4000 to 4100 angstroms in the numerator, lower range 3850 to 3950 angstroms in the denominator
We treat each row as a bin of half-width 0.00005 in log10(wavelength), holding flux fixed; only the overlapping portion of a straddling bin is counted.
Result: 1.5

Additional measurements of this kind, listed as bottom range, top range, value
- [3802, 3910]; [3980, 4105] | 1.54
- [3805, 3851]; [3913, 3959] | 1.20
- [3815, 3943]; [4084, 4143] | 1.53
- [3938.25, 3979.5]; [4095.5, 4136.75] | 1.42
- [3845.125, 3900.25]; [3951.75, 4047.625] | 1.32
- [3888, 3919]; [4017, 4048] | 1.39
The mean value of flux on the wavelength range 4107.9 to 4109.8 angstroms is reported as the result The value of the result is 26.6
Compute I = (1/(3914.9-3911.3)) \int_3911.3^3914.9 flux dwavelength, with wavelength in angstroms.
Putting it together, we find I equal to 25.5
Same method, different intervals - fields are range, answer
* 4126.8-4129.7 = 26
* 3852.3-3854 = 23.1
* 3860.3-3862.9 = 24.3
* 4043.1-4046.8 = 26.4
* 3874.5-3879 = 21.7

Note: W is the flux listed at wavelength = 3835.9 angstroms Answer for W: 17.06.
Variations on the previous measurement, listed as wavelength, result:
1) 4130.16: 25.25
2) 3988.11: 26.45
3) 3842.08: 19.66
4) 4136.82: 32.61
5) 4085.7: 27.21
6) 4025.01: 29.15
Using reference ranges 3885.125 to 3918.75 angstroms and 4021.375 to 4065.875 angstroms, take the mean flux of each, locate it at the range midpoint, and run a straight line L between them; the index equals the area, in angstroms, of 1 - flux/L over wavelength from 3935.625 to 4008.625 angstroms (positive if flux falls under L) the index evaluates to 6.9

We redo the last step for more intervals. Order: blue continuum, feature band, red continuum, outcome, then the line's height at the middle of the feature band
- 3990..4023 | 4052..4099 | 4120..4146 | 1.1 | 28.8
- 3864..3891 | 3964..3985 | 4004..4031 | 6.4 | 26.5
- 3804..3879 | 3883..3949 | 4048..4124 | 5.6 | 22.5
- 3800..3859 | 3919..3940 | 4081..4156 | 4.0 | 21.9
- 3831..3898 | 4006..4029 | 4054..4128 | -3.9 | 25.1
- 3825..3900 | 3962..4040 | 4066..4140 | -4.9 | 24.3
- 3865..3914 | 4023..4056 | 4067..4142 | -4.9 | 25.7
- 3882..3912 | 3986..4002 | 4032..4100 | -2.4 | 25.2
